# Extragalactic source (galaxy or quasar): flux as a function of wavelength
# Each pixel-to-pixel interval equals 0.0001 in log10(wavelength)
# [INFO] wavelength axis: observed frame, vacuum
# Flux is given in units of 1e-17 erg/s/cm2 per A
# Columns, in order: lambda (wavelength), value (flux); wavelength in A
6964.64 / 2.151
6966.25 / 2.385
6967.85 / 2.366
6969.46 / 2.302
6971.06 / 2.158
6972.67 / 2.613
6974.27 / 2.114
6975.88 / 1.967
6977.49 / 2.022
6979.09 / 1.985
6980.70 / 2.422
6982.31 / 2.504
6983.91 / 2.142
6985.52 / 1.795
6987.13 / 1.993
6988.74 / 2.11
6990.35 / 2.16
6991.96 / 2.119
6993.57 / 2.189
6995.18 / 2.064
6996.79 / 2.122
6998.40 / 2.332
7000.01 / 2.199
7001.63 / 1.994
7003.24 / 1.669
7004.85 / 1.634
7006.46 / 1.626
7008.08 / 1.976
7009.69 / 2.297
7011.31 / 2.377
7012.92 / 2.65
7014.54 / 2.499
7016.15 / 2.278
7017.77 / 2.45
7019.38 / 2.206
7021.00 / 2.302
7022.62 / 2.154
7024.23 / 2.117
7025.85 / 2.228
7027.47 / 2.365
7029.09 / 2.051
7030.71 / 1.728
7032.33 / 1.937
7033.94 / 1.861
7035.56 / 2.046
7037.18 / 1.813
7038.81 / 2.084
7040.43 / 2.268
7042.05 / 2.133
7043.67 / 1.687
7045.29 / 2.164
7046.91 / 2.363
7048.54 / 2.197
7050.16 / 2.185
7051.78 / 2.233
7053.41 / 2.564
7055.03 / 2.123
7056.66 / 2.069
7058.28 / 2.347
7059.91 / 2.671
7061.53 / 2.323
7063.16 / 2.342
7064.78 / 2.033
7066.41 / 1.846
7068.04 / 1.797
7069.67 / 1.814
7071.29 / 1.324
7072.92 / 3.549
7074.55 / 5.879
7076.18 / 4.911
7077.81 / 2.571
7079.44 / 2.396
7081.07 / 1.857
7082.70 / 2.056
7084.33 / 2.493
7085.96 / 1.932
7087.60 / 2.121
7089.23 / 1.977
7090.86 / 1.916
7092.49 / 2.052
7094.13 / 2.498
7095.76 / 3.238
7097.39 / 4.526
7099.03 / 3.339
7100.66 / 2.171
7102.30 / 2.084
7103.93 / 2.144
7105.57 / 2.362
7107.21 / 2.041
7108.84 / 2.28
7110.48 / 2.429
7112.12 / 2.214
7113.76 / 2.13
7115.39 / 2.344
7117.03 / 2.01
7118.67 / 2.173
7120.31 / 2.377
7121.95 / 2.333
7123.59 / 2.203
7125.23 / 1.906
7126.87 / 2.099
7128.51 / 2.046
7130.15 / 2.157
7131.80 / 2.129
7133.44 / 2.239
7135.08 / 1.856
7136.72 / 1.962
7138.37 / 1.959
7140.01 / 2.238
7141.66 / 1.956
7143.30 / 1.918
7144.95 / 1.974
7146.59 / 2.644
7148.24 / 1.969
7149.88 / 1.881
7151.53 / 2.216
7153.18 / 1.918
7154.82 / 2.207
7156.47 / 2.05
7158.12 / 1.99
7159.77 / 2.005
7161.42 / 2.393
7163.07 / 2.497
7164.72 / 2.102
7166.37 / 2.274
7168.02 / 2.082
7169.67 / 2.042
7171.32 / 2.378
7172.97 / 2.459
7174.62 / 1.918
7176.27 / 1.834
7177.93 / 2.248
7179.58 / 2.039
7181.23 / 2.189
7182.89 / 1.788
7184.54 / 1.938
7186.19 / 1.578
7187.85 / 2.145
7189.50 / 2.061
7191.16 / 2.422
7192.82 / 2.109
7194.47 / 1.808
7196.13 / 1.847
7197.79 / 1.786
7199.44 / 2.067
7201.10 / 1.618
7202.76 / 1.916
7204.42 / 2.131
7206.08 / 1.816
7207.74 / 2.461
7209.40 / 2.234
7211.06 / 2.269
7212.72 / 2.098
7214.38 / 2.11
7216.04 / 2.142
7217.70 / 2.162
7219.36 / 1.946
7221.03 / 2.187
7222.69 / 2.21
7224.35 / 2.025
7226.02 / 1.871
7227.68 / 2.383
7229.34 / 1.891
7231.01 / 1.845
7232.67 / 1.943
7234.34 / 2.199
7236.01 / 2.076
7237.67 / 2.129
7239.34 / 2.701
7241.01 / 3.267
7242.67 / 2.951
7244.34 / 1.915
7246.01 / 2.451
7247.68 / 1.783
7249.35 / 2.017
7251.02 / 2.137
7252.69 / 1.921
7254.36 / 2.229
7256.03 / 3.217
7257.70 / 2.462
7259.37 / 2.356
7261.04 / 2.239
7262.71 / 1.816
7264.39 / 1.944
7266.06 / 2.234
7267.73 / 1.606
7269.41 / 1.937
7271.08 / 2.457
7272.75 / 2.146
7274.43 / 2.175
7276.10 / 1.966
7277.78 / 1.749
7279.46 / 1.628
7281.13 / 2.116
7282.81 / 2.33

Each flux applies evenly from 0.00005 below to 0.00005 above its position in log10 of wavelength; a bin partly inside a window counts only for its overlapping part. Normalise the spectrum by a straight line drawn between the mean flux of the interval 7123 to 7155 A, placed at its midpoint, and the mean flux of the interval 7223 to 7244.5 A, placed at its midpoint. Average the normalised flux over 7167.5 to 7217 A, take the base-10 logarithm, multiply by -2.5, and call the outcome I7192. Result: 0.06 mag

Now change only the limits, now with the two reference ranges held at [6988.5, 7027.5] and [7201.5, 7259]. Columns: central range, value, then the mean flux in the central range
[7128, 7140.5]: 0.060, 2.07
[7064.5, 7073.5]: 0.078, 2.02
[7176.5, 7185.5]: 0.091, 2.02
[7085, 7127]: -0.080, 2.35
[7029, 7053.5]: 0.051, 2.07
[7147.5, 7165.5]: 0.040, 2.11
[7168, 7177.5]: 0.034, 2.13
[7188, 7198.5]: 0.094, 2.02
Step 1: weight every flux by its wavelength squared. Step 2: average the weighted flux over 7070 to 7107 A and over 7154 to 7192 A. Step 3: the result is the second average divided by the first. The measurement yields 0.8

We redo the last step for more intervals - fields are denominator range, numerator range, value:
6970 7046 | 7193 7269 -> 1.08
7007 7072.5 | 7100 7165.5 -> 1.02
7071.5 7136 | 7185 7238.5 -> 0.85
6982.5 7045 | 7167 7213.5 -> 1.02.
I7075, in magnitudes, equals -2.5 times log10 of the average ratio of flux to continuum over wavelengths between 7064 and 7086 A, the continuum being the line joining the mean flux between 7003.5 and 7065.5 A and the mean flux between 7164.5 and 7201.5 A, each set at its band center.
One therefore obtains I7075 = -0.229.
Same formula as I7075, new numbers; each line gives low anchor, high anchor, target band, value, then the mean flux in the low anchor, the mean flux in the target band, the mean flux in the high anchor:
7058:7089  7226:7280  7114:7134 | 0.126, 2.53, 2.17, 2.18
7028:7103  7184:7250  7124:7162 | 0.086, 2.38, 2.07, 2.11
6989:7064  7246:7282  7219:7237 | 0.032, 2.16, 2.06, 2.11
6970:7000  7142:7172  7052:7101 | -0.190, 2.16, 2.56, 2.14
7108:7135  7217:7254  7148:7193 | 0.042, 2.18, 2.1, 2.18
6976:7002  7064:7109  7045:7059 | 0.069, 2.13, 2.25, 2.55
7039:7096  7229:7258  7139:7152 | 0.122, 2.39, 2.09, 2.29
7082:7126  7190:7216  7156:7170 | 0.002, 2.35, 2.17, 2.05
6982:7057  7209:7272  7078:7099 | -0.148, 2.13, 2.46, 2.19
